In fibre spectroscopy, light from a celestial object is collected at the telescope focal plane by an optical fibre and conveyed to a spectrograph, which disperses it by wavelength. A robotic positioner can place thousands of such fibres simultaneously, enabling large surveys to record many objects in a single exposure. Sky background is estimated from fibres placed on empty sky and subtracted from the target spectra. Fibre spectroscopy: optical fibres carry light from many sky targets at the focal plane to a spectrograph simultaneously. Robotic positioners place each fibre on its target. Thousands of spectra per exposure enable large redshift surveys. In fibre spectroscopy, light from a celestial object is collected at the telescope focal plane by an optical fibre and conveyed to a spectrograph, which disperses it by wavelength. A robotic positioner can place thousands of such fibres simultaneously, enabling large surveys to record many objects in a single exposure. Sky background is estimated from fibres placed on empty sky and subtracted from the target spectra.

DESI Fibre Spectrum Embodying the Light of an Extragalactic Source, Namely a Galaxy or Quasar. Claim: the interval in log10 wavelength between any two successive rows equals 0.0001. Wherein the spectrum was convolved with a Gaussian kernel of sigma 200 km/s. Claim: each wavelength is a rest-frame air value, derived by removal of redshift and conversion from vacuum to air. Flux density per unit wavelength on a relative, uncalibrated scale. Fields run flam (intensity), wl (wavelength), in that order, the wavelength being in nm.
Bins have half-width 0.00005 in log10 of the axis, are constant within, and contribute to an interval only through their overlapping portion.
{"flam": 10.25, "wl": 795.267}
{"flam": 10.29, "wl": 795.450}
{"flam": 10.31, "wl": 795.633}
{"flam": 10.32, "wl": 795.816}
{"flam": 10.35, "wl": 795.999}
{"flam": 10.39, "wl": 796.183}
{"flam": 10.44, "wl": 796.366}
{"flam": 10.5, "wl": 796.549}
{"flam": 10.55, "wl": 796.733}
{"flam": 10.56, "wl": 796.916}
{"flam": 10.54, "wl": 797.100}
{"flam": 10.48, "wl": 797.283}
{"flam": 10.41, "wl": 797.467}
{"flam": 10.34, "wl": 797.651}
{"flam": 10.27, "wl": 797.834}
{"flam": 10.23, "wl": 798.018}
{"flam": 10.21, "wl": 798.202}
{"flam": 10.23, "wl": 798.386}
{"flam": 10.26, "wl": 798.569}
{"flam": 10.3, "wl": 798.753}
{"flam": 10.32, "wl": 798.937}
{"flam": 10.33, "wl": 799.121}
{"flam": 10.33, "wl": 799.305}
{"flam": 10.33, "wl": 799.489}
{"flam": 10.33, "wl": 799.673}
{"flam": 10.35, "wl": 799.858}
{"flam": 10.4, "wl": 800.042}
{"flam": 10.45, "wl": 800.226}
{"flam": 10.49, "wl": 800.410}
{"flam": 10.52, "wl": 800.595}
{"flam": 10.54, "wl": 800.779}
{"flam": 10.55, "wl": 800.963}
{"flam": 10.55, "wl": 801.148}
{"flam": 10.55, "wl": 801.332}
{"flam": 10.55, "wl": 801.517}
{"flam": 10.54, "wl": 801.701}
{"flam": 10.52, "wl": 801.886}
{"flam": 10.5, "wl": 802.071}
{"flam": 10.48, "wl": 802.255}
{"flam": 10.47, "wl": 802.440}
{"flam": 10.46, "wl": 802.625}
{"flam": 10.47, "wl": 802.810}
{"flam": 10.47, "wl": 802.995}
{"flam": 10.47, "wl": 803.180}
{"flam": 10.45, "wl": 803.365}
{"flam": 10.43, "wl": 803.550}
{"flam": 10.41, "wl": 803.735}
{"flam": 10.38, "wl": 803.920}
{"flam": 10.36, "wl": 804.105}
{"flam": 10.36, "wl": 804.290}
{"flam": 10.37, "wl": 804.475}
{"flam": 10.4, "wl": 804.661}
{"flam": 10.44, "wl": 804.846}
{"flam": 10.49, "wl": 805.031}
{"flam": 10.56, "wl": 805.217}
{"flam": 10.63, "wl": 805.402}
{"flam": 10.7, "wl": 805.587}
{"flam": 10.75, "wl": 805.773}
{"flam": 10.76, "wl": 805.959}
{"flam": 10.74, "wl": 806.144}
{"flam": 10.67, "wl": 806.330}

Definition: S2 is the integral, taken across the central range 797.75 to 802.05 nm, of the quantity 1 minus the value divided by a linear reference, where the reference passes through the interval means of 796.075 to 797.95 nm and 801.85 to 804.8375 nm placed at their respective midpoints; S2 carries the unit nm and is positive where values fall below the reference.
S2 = 0.02 nm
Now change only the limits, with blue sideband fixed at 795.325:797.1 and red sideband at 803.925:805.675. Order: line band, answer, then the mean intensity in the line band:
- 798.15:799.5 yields 0.02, 10.3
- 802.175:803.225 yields 0.00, 10.5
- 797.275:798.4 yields 0.01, 10.3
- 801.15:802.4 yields -0.01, 10.5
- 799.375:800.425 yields 0.01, 10.4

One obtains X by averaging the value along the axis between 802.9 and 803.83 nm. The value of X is 10.4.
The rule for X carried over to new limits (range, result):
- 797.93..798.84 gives 10.2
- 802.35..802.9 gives 10.5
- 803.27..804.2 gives 10.4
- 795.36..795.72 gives 10.3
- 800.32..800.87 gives 10.5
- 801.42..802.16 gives 10.5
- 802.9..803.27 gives 10.5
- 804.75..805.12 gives 10.5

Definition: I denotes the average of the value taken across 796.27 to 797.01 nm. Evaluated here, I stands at 10.5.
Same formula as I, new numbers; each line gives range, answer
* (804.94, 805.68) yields 10.6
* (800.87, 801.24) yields 10.6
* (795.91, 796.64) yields 10.4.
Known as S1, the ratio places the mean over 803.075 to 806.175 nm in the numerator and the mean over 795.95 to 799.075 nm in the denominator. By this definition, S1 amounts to 1.0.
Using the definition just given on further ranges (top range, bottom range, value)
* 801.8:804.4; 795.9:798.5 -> 1.00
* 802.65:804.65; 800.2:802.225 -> 0.99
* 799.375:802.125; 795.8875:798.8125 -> 1.01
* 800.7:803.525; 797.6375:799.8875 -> 1.02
